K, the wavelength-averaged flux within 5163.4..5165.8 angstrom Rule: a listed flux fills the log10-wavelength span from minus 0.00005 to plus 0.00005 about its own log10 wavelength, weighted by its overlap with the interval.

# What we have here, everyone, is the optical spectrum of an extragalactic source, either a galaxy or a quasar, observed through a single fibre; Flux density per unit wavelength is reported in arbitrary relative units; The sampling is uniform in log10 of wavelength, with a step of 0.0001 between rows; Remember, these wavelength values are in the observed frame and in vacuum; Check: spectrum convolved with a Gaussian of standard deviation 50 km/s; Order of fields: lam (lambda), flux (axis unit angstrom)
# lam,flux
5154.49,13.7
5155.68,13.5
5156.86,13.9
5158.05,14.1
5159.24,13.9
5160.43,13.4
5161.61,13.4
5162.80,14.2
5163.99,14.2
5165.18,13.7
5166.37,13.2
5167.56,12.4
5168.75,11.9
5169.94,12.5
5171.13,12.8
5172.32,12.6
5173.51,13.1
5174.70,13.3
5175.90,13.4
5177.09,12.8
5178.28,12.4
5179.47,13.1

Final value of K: 13.9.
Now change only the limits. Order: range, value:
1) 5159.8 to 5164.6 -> 13.8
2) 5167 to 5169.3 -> 12.2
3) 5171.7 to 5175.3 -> 13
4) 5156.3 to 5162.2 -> 13.7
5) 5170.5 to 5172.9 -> 12.7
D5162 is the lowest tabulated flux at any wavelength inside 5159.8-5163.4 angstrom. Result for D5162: 13.4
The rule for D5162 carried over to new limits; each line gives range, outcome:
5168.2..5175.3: 11.9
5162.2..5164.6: 14.2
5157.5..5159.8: 13.9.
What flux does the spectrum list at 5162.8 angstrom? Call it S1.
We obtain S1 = 14.2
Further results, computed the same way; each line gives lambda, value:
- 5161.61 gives 13.4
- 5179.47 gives 13.1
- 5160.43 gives 13.4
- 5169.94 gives 12.5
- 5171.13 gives 12.8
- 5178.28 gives 12.4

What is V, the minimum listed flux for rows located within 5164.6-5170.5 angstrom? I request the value 11.9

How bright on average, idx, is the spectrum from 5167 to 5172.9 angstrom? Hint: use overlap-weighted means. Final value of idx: 12.4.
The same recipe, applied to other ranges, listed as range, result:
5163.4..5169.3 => 13.1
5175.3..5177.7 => 13.1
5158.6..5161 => 13.6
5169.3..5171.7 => 12.6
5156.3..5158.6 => 14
